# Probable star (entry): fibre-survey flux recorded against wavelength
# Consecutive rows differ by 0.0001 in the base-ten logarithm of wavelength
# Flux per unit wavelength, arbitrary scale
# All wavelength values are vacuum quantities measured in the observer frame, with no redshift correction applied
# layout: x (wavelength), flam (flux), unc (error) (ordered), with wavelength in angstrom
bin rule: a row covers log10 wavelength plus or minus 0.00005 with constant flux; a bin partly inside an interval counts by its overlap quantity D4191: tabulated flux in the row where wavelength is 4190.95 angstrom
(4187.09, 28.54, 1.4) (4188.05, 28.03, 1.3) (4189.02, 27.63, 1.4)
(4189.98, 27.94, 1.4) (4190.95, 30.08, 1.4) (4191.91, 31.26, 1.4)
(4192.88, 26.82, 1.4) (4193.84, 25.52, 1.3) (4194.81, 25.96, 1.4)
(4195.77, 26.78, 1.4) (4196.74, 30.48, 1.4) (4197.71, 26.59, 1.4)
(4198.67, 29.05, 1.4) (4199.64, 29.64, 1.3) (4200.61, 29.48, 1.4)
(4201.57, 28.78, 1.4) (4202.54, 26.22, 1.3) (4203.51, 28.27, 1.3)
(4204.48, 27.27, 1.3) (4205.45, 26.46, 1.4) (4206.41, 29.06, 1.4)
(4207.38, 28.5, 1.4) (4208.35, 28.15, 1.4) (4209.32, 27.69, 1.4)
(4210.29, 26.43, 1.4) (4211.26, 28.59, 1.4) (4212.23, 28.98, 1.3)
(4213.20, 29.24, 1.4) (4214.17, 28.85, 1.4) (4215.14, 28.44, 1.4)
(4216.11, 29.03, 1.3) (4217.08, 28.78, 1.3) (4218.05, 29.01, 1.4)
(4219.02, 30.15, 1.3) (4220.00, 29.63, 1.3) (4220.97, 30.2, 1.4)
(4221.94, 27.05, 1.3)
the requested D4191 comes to 30.08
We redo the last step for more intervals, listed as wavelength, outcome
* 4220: 29.63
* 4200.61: 29.48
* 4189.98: 27.94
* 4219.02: 30.15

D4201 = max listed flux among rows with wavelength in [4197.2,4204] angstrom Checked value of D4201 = 29.64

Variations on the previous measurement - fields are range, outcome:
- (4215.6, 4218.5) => 29.03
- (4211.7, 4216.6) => 29.24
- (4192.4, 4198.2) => 30.48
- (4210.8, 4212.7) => 28.98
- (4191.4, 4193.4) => 31.26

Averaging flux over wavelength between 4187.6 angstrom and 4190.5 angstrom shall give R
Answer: 27.8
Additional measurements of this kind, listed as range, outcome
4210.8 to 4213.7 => 28.9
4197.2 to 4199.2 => 27.9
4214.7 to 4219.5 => 29.1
